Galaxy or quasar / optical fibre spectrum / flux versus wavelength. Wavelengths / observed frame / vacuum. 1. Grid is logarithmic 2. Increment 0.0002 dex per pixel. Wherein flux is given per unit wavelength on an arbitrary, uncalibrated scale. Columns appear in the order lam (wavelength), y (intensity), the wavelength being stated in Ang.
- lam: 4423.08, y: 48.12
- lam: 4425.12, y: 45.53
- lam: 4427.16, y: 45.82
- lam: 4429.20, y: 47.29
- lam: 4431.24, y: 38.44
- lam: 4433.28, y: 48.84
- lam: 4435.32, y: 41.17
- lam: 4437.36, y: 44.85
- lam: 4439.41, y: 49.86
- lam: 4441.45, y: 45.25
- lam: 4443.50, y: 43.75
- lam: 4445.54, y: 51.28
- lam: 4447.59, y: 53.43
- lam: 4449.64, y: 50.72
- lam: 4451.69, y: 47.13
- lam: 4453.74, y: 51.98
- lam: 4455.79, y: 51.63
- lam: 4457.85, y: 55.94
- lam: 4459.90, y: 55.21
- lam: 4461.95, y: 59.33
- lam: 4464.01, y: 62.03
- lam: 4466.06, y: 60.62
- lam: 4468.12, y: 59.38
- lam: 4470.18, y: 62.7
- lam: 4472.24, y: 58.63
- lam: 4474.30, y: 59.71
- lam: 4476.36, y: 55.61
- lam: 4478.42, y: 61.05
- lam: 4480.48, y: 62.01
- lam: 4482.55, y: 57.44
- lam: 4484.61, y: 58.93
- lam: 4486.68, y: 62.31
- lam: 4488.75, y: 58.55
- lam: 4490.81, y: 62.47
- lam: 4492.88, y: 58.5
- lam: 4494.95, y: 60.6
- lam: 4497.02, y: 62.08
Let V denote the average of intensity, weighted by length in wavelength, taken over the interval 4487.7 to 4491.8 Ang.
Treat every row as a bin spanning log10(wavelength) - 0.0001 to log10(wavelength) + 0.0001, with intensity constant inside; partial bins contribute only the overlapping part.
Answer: 60.6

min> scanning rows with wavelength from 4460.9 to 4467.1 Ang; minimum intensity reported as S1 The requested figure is 59.33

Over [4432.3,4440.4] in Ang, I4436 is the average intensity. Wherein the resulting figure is 46.1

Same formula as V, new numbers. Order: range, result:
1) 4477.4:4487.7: 60.3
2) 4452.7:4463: 54.8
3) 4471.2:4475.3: 59.2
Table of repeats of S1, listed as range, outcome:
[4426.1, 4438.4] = 38.44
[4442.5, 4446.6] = 43.75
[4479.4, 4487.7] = 57.44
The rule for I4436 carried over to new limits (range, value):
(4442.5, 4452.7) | 49.3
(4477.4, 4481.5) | 61.6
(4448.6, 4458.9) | 51.5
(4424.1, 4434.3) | 45.2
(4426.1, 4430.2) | 46.5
